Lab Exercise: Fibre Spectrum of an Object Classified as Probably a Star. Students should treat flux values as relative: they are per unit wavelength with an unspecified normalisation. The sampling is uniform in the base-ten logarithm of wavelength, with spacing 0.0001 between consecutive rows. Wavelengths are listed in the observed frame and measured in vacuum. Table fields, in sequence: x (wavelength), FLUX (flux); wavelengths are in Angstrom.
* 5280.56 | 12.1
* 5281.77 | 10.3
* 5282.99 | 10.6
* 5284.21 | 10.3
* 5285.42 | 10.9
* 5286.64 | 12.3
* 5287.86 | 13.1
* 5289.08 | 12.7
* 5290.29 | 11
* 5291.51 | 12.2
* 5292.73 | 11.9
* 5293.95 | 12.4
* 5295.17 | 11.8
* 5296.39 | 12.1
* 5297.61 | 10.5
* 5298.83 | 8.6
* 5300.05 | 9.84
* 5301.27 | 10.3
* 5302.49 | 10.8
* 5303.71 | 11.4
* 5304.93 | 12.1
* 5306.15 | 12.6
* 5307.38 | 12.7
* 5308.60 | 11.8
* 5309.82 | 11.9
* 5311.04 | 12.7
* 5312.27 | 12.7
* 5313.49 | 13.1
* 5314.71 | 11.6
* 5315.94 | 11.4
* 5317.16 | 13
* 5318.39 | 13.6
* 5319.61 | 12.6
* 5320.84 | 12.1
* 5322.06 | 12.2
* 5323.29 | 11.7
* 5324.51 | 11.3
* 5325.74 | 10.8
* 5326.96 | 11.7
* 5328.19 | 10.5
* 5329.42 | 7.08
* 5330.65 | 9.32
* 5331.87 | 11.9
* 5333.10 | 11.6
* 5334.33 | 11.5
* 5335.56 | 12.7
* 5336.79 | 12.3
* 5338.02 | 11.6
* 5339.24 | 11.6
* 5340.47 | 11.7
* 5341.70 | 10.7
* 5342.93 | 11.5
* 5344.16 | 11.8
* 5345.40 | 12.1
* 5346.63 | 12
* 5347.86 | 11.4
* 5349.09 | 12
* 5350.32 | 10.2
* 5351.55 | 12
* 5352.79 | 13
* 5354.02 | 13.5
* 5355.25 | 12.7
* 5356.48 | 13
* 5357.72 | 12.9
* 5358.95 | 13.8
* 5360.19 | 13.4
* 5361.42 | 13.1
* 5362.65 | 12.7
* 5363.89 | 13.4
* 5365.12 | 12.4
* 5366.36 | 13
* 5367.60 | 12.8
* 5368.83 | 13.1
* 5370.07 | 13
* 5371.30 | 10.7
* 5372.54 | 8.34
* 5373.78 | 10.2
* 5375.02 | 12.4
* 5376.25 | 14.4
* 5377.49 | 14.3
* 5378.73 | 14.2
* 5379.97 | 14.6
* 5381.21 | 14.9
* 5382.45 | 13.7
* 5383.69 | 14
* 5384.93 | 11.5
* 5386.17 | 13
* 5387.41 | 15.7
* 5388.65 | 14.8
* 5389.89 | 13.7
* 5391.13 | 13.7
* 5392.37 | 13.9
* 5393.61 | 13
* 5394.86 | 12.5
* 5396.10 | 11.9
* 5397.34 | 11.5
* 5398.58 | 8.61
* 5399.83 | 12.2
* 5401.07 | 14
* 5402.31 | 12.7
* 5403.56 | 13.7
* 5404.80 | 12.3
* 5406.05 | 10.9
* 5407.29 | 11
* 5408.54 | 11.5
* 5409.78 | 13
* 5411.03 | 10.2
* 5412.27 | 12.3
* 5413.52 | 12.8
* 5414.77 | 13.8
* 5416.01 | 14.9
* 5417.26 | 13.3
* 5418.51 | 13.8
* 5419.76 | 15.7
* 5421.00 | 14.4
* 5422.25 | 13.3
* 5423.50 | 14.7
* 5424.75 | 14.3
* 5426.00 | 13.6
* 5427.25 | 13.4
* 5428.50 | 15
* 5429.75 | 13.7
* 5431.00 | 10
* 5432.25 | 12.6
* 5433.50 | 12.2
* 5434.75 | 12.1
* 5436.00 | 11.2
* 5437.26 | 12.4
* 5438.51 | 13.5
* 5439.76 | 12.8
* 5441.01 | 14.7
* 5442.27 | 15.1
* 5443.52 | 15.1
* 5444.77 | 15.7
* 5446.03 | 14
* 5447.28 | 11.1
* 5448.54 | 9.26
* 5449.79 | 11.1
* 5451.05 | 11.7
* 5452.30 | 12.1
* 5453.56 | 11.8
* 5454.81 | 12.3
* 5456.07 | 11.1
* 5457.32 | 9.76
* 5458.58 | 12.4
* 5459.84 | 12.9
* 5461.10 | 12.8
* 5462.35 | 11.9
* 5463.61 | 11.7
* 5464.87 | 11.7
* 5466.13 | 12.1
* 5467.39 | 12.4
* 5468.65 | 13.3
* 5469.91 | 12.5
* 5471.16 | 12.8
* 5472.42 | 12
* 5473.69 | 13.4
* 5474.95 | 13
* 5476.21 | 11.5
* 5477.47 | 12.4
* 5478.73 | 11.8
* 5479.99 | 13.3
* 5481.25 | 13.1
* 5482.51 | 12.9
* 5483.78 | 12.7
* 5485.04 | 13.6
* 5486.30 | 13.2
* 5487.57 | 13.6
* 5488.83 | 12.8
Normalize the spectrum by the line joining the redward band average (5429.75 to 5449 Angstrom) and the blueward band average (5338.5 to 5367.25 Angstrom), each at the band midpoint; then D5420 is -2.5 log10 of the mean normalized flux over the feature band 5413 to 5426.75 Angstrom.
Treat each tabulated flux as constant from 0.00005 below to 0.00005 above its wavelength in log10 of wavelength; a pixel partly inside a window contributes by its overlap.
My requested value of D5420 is -0.11 mag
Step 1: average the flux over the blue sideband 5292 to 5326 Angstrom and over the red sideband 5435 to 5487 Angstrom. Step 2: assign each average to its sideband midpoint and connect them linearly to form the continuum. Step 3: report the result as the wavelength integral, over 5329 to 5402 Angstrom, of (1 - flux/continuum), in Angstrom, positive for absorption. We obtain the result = -2.2 Angstrom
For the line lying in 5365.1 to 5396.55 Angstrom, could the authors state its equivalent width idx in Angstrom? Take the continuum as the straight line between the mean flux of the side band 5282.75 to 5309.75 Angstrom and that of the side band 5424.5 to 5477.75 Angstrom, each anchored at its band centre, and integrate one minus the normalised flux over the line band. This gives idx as -2.7 Angstrom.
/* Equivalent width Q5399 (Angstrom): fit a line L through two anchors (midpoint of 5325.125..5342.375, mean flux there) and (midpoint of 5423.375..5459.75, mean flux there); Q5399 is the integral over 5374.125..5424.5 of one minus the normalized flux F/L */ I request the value -4.6 Angstrom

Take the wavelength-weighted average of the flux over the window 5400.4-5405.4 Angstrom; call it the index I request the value 13.2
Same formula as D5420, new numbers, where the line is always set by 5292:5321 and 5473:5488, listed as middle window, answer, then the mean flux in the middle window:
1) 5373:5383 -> -0.11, 13.5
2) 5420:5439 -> -0.05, 13.1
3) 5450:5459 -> 0.10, 11.6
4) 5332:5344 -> 0.03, 11.7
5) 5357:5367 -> -0.08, 13.1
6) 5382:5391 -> -0.12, 13.8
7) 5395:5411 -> 0.04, 11.9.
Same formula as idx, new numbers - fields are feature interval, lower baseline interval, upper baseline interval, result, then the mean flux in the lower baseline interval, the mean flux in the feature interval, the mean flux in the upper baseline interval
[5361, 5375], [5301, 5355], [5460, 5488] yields -0.1 Angstrom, 11.7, 12.1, 12.6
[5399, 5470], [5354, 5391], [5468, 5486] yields 1.0 Angstrom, 13.1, 12.7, 12.7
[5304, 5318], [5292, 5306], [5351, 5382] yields -1.1 Angstrom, 11.1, 12.3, 12.9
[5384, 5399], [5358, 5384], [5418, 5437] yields 0.2 Angstrom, 13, 12.9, 13.3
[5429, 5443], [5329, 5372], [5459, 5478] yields -0.5 Angstrom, 12.1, 12.8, 12.4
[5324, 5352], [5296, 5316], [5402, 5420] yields 1.5 Angstrom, 11.5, 11.3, 12.7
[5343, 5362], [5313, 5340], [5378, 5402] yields -0.3 Angstrom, 11.6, 12.4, 13.2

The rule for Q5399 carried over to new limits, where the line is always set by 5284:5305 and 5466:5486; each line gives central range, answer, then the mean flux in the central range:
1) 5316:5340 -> 0.1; 11.5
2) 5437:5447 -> -1.3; 14.1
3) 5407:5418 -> -0.3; 12.6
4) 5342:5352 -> 0.1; 11.6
